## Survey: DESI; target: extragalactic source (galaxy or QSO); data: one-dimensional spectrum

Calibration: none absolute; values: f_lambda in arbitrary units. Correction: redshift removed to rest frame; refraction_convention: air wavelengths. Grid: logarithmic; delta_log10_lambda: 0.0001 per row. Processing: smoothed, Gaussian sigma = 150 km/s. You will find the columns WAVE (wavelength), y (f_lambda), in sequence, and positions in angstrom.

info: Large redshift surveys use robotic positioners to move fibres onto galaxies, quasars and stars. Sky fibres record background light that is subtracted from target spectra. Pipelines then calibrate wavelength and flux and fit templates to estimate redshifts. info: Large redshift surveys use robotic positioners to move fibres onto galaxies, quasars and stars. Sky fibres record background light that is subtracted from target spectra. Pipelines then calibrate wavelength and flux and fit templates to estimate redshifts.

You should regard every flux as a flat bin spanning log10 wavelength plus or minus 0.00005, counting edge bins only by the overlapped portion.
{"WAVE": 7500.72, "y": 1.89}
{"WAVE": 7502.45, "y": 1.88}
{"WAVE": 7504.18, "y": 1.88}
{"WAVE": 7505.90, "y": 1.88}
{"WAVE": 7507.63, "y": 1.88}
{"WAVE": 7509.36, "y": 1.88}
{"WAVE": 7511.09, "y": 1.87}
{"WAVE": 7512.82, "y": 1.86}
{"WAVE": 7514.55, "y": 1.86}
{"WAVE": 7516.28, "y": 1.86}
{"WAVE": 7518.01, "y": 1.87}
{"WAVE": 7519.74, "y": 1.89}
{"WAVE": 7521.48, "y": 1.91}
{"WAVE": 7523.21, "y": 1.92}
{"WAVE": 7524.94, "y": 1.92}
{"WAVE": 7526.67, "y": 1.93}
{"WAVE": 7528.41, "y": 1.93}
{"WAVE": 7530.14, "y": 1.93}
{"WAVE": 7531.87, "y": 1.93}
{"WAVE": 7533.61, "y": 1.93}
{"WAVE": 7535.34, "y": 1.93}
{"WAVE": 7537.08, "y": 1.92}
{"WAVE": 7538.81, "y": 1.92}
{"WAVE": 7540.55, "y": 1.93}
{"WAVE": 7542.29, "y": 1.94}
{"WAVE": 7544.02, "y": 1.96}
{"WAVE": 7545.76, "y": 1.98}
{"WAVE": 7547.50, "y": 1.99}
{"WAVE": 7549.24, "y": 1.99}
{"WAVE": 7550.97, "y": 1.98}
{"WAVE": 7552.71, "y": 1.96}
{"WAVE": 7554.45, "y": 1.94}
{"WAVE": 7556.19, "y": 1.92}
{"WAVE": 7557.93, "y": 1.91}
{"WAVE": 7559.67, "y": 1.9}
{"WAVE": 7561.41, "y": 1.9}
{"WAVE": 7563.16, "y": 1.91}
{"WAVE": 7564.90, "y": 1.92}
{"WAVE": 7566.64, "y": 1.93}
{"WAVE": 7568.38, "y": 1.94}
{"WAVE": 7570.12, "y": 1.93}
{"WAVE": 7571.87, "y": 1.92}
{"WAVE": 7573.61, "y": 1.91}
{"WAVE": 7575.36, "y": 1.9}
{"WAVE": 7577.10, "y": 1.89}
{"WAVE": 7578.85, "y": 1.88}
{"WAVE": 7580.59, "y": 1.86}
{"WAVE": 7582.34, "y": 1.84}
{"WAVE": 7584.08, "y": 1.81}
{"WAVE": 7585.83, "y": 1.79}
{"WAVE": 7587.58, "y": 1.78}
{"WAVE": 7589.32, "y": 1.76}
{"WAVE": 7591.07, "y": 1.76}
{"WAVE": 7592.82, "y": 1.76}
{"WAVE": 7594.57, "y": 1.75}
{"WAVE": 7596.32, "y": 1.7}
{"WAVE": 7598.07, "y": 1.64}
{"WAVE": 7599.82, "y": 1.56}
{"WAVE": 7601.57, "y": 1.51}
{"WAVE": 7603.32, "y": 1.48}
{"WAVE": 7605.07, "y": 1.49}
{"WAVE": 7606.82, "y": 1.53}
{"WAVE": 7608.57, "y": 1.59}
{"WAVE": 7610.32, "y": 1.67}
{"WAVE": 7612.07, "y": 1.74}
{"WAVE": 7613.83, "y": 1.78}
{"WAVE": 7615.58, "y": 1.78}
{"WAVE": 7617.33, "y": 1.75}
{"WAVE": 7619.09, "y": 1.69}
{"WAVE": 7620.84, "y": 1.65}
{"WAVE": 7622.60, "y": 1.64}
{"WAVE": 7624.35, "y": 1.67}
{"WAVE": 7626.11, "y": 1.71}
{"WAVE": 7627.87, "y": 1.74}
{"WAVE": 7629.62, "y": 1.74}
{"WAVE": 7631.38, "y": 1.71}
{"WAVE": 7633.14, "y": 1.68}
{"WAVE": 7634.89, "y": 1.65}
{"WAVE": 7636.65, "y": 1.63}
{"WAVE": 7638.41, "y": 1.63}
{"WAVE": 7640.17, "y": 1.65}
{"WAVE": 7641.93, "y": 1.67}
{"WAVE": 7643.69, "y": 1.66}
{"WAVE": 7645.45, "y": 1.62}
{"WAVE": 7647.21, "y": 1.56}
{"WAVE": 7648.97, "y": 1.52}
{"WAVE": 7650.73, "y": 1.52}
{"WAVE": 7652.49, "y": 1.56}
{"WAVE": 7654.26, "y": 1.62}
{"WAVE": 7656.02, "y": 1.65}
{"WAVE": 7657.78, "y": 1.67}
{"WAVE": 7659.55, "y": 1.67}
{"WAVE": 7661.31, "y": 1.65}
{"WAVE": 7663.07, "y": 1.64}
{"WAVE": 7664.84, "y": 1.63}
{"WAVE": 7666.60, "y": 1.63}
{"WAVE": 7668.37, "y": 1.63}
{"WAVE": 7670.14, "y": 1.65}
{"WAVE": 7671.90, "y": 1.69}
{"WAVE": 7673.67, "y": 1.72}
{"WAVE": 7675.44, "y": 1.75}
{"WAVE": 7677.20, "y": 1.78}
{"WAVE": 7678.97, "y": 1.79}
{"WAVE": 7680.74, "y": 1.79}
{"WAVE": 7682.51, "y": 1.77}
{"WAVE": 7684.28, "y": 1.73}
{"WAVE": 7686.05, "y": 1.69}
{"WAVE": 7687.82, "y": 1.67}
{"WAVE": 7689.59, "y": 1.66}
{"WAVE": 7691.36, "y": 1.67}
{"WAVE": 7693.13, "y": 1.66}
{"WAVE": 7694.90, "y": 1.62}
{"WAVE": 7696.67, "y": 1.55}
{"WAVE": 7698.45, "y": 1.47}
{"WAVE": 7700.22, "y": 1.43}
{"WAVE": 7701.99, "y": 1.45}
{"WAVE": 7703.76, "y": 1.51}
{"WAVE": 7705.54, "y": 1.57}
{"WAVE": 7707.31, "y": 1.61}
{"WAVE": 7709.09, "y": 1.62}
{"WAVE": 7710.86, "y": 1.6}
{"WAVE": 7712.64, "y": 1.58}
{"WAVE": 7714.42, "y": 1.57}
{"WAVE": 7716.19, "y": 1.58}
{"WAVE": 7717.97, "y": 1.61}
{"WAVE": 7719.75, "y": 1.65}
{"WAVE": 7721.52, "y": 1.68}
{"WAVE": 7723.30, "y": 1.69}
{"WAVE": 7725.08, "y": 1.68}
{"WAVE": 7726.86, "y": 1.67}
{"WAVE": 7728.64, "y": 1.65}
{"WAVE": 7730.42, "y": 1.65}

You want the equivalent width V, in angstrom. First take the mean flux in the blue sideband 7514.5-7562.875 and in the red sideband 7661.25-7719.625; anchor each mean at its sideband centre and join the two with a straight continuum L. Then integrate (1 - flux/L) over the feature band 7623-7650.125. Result 1.3 angstrom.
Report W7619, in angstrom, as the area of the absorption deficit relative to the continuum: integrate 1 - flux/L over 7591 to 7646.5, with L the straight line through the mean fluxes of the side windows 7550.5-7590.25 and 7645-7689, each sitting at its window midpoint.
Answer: 3.6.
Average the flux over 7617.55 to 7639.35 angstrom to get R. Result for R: 1.68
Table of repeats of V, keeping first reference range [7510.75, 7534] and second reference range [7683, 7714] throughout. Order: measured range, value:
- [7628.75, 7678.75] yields 0.63 angstrom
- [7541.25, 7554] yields -0.78 angstrom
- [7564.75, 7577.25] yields -0.71 angstrom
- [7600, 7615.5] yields 1.29 angstrom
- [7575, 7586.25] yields -0.33 angstrom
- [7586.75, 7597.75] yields 0.21 angstrom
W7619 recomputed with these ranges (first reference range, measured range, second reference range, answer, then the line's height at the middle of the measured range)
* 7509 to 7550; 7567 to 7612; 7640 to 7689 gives 1.5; 1.81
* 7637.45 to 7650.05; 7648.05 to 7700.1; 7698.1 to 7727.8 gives -1.6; 1.6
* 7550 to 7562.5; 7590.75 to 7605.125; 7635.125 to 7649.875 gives 1.2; 1.78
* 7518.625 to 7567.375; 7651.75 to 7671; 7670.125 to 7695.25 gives 1.2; 1.75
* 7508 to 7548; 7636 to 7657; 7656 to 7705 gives 1.2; 1.71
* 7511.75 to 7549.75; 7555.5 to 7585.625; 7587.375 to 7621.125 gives -1.9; 1.78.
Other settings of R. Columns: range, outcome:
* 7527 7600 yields 1.88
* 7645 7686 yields 1.66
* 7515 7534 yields 1.91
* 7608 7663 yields 1.66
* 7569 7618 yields 1.74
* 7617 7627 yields 1.68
